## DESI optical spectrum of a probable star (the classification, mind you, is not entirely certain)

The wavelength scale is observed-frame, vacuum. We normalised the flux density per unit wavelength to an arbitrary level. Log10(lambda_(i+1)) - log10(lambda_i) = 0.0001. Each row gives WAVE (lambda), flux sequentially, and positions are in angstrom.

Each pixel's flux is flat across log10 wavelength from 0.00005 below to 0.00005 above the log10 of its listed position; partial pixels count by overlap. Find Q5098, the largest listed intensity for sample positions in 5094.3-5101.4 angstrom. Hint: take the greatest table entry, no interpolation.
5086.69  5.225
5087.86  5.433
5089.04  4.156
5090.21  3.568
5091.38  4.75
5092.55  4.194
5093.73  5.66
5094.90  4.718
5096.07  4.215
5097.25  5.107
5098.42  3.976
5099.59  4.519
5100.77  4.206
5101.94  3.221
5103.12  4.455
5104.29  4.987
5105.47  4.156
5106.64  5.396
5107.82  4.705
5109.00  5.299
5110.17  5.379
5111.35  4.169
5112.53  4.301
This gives 5.107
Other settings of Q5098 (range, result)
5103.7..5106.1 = 4.987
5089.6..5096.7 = 5.66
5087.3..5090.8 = 5.433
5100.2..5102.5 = 4.206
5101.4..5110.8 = 5.396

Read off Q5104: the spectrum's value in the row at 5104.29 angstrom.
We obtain 4.987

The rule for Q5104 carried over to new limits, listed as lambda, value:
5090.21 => 3.568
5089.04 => 4.156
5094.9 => 4.718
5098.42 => 3.976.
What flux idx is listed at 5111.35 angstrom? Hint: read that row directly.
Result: 4.169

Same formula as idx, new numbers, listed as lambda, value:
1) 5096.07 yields 4.215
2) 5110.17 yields 5.379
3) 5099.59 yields 4.519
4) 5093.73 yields 5.66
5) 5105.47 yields 4.156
